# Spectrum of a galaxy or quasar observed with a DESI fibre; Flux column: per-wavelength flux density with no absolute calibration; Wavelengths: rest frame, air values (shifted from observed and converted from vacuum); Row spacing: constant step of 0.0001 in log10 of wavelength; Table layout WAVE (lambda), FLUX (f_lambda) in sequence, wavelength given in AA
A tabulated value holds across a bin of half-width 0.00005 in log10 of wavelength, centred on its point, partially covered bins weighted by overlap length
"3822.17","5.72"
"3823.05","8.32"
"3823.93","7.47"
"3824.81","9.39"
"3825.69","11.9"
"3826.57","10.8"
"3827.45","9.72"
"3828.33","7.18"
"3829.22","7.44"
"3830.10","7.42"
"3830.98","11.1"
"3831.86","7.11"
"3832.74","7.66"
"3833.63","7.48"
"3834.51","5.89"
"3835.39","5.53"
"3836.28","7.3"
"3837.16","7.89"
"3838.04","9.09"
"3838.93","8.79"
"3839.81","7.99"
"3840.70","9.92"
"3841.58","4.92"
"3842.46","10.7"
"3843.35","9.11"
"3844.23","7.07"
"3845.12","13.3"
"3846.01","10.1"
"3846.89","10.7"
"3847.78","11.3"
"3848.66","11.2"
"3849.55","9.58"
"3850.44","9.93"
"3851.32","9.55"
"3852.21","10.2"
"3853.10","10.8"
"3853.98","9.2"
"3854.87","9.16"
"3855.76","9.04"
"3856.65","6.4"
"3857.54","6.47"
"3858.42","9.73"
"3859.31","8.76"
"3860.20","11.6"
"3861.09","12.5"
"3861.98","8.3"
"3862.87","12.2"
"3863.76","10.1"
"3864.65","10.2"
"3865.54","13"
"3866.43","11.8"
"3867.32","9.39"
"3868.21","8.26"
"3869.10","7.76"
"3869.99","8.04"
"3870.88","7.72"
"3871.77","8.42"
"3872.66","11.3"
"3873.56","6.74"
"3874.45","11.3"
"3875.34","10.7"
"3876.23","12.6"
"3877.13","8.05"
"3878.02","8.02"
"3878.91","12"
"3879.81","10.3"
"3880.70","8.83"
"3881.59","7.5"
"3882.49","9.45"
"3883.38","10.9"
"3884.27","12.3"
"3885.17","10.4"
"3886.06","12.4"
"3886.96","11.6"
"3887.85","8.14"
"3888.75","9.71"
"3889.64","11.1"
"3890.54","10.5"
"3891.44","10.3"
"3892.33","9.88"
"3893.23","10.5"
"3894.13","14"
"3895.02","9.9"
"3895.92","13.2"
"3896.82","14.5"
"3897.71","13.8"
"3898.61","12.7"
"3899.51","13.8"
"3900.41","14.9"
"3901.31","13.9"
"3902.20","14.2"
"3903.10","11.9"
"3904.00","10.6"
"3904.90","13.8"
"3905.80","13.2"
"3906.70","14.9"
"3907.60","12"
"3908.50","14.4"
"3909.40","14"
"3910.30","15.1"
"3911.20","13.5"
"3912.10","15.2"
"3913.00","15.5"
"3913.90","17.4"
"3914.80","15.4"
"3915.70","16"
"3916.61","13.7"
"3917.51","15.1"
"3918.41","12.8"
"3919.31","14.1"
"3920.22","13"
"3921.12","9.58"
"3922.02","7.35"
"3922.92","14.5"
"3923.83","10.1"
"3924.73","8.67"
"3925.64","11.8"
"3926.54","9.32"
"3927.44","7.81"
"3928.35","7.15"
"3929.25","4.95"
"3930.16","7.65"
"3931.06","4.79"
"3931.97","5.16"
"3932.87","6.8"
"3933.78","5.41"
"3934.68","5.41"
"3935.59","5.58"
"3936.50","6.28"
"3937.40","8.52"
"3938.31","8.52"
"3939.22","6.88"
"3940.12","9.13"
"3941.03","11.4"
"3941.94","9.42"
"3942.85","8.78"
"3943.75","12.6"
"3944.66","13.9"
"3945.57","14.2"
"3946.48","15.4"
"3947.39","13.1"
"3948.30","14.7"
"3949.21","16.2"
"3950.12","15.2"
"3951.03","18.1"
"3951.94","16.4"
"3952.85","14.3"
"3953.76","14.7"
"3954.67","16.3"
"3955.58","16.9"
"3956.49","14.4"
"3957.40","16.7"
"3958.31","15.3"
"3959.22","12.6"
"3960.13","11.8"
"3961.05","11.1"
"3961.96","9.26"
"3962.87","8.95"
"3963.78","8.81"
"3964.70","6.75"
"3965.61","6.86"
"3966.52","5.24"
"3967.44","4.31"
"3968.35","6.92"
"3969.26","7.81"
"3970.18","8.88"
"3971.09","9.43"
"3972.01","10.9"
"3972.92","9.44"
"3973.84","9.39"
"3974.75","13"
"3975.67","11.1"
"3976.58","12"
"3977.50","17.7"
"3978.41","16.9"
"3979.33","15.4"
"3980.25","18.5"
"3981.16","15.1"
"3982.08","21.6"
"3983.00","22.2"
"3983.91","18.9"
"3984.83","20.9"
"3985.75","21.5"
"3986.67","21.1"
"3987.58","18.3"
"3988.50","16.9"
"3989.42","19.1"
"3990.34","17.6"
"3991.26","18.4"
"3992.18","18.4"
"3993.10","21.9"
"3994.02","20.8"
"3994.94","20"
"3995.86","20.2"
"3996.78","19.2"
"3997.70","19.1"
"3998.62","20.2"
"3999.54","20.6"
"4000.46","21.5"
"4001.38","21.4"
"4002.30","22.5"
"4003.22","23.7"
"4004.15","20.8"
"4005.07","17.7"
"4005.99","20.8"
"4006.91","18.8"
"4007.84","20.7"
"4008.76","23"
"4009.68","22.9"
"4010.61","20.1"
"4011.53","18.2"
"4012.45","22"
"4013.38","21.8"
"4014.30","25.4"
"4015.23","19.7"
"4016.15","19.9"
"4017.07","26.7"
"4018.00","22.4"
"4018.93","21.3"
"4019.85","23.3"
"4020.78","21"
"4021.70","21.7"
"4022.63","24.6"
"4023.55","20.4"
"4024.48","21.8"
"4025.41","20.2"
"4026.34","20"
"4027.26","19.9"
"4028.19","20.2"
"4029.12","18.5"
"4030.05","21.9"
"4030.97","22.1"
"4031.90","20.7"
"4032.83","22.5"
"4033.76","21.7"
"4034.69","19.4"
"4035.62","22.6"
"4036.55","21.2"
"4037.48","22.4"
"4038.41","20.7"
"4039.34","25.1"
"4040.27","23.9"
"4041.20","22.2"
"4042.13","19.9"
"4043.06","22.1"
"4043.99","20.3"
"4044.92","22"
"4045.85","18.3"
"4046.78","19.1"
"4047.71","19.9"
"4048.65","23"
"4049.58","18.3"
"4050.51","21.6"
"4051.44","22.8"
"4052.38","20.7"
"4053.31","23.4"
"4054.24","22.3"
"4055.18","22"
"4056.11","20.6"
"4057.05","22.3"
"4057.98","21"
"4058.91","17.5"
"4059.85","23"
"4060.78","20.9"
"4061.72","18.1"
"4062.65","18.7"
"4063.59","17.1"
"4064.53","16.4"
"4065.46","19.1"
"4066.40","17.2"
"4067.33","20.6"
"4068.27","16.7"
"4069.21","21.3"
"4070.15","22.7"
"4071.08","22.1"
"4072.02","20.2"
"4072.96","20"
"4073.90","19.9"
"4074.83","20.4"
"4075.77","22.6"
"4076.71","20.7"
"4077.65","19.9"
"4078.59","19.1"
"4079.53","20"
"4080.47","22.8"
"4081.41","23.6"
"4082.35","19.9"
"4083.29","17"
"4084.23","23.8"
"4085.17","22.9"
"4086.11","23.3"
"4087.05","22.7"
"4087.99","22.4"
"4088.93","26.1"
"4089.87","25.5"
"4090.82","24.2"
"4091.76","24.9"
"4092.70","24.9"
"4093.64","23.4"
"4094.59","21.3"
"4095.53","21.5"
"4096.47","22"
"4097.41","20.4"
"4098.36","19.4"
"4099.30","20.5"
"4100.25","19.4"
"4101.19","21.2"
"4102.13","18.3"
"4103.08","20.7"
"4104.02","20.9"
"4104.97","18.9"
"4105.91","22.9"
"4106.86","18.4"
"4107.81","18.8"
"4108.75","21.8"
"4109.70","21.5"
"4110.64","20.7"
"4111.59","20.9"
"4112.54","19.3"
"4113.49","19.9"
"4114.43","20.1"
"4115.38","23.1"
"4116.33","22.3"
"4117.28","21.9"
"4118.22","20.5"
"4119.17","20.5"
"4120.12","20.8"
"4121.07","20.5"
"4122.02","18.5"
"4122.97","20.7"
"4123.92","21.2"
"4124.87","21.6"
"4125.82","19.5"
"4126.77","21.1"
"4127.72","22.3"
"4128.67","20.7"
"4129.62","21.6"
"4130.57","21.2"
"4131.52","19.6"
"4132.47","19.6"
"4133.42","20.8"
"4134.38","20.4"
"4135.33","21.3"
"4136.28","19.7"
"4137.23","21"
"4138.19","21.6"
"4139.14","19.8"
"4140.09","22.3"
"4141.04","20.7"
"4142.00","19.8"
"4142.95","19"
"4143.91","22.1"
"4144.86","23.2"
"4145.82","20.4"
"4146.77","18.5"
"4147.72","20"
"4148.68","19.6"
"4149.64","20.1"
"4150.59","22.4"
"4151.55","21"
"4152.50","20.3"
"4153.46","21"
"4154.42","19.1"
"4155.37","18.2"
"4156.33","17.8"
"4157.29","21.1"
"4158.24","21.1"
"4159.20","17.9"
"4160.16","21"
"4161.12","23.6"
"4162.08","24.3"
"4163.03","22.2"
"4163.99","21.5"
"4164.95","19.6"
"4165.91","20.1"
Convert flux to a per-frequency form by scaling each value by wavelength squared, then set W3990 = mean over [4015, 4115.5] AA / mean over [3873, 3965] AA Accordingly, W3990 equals 2.0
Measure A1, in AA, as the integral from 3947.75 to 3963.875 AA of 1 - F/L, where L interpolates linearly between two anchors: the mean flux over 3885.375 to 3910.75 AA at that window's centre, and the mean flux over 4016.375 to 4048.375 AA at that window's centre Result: 2.2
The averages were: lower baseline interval 12.4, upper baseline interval 21.5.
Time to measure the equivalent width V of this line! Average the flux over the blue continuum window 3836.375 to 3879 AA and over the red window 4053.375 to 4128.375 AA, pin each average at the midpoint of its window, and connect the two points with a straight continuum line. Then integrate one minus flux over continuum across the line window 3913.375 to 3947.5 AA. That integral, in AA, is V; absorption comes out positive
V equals 7.48 AA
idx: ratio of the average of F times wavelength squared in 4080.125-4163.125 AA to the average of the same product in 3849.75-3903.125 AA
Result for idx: 2.3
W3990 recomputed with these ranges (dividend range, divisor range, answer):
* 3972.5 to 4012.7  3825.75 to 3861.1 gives 2.27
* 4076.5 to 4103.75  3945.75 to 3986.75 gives 1.71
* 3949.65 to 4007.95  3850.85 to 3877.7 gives 1.74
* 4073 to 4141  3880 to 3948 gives 2.08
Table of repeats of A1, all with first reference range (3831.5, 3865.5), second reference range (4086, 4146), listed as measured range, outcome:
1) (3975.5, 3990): -2.7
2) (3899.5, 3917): -3.4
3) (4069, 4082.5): -1.2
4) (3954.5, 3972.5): 4.9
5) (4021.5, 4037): -3.5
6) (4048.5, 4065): -1.8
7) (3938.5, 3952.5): 0.6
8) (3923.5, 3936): 5.5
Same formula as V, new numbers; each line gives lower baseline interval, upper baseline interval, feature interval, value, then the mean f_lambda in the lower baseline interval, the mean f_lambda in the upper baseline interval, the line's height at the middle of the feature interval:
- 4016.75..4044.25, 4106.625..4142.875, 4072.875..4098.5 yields -1.1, 21.7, 20.7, 21.1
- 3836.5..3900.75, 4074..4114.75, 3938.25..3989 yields 5.5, 10.1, 21.4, 14.9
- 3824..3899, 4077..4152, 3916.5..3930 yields 2.1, 9.74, 21.1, 12.5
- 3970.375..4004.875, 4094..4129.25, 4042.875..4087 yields -2.2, 17.9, 20.7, 19.6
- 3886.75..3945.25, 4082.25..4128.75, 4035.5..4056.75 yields -3.9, 11.2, 21.3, 18.1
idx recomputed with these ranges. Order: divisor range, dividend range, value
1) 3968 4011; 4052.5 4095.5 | 1.24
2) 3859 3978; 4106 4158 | 2.05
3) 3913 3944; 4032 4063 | 2.30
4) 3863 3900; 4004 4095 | 2.20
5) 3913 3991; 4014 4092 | 1.81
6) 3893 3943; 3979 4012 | 1.85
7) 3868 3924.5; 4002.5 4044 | 1.94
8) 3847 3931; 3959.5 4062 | 1.81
